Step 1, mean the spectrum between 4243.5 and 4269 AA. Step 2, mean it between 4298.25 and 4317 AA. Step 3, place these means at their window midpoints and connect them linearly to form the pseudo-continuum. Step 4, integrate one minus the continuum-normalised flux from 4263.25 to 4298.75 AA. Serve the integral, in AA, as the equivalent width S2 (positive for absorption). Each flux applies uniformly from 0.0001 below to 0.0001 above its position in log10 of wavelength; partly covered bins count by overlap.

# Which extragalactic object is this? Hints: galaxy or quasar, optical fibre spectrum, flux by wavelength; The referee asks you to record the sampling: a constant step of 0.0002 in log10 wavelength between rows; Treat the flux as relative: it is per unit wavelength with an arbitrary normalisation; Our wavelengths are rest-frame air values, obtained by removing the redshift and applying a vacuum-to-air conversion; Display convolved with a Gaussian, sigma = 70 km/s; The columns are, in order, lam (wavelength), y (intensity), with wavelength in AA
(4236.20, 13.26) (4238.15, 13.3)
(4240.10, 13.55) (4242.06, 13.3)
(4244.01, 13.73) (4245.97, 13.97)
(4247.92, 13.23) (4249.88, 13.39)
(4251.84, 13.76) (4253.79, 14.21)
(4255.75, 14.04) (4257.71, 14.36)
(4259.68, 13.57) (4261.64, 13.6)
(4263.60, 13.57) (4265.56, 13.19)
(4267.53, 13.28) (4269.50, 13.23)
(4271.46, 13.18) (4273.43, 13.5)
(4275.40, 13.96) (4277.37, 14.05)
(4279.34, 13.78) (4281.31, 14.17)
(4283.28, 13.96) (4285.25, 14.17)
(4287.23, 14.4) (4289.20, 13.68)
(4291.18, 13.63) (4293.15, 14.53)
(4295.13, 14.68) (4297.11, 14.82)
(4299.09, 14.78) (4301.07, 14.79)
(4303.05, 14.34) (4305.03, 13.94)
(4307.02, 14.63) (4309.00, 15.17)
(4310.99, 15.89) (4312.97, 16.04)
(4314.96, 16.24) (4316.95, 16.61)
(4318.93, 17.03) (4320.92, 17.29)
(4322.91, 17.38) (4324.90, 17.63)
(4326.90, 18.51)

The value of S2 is 1.2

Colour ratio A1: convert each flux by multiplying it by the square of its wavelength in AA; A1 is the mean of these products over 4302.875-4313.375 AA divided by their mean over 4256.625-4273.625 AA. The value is 1.13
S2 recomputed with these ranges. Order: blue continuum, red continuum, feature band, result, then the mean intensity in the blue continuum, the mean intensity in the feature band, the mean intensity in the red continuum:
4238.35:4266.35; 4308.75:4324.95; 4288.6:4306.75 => 1.55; 13.7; 14.4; 16.6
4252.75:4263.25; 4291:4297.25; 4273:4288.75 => 0.30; 13.9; 14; 14.5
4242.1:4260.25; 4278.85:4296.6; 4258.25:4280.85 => 0.64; 13.8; 13.6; 14.1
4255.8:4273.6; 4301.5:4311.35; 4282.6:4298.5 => 0.01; 13.5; 14.3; 14.7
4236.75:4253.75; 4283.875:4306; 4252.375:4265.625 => -0.05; 13.6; 13.8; 14.3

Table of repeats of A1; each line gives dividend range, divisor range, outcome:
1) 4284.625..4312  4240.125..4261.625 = 1.08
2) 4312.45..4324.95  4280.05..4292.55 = 1.22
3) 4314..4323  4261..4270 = 1.29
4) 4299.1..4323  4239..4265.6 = 1.18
